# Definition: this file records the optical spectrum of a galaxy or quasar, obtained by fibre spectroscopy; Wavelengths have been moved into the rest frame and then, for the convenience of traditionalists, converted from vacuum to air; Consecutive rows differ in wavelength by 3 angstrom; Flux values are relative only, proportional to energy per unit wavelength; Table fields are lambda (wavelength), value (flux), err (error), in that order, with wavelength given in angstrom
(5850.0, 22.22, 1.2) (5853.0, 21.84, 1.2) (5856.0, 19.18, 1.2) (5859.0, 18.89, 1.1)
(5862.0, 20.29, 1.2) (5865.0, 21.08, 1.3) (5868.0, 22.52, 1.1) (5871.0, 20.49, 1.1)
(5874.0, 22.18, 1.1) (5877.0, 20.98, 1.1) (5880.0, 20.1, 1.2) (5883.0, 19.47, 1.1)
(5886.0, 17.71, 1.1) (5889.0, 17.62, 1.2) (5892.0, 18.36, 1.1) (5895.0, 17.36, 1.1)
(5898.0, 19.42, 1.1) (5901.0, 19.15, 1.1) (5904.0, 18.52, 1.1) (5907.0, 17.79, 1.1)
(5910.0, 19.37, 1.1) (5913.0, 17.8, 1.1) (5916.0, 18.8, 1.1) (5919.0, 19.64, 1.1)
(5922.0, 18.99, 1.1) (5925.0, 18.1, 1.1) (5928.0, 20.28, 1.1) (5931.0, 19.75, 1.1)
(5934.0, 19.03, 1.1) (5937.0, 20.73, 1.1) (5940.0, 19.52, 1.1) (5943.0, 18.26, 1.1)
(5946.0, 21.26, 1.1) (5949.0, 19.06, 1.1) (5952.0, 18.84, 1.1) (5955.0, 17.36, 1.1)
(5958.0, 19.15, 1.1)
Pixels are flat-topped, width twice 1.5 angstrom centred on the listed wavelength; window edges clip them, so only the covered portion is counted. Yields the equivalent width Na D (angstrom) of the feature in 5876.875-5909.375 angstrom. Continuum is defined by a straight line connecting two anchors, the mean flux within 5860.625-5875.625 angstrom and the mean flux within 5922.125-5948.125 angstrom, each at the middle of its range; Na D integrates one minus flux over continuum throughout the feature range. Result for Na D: 3.1 angstrom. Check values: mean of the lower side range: 21.3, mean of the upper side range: 19.6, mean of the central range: 18.7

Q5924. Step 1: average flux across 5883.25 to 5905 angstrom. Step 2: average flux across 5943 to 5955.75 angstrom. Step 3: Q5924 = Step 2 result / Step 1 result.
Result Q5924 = 1.04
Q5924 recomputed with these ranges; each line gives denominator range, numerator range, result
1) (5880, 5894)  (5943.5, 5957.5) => 1.03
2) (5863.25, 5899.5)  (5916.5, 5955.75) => 0.98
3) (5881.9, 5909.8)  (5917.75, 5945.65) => 1.06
